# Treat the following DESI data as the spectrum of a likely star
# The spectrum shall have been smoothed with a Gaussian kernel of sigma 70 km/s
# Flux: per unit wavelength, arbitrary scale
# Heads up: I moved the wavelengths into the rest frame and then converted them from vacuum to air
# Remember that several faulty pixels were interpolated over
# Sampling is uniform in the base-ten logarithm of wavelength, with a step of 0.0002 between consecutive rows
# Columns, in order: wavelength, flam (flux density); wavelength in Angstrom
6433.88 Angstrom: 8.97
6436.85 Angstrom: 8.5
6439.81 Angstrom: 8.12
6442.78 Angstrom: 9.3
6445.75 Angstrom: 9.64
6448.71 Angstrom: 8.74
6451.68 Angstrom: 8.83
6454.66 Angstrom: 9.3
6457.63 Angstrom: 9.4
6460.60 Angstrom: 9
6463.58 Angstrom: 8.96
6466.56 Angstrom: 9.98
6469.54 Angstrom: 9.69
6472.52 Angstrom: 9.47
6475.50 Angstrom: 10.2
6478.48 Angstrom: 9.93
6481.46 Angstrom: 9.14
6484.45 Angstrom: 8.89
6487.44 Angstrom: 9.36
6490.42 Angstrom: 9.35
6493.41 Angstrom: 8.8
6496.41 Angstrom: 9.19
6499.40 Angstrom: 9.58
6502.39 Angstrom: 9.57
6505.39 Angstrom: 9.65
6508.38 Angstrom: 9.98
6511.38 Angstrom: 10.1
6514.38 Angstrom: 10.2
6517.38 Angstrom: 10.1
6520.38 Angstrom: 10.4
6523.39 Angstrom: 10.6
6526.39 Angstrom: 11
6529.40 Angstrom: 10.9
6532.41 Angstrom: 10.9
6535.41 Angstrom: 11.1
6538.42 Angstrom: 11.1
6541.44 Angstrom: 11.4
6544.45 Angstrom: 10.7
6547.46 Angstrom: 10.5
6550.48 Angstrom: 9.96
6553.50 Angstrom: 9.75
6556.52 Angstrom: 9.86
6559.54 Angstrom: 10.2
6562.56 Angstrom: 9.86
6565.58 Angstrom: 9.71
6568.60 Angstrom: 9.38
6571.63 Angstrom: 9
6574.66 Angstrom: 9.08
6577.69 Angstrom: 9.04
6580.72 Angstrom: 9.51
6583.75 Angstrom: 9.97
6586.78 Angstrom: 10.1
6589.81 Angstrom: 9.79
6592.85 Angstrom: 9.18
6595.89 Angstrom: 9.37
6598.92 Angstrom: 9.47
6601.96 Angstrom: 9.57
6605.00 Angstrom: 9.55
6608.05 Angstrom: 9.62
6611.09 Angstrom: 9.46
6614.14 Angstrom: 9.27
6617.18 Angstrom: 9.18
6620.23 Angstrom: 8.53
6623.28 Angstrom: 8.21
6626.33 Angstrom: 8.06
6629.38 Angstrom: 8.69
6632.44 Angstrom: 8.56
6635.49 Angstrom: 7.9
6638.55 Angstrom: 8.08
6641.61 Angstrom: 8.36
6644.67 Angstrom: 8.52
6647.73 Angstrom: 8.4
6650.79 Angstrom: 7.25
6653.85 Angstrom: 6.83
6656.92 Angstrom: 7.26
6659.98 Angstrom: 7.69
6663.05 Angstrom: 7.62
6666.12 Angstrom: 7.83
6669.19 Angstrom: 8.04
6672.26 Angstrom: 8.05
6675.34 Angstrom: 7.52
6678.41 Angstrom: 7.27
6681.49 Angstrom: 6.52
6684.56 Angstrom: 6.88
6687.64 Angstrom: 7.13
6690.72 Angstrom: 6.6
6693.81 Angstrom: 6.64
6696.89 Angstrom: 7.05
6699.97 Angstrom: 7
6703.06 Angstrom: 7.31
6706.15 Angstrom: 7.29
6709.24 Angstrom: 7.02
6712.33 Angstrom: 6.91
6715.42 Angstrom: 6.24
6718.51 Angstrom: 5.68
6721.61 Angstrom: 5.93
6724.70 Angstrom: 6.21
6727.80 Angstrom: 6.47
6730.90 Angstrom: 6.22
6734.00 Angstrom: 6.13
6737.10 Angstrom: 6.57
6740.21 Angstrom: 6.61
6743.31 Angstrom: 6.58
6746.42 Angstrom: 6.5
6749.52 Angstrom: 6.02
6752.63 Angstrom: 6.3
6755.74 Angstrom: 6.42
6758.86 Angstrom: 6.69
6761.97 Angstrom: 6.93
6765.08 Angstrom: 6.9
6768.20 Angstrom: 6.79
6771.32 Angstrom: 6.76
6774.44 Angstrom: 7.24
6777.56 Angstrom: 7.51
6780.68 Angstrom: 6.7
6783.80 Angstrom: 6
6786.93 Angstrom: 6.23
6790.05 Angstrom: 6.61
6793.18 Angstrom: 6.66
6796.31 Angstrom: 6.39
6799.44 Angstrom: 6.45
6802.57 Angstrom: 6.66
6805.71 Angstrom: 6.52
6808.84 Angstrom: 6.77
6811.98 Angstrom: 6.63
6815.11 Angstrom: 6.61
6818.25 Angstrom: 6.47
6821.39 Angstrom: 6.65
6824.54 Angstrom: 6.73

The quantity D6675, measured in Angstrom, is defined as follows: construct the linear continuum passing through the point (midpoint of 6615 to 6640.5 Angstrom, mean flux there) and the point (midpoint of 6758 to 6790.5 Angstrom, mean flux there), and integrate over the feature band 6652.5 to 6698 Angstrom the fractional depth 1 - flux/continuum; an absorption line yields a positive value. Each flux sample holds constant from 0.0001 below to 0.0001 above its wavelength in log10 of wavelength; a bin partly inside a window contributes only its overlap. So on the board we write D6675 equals 3.60 Angstrom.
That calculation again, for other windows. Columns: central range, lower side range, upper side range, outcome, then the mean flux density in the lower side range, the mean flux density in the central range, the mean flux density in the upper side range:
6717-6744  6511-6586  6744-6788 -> 3.57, 10.2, 6.26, 6.65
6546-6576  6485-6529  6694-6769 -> -2.19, 9.85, 9.73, 6.57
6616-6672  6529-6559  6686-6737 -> 1.13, 10.6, 8.05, 6.61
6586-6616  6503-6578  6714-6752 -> -1.90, 10.2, 9.52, 6.27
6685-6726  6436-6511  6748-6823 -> 3.46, 9.32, 6.7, 6.62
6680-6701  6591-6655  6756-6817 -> 2.75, 8.68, 6.83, 6.68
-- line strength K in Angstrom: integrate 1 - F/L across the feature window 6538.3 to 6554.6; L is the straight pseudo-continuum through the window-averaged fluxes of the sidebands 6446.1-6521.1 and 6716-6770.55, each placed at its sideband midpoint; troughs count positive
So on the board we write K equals -3.3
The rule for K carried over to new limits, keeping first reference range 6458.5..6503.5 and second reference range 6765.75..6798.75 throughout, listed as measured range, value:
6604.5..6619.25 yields -2.1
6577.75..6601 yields -3.2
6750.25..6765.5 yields 0.7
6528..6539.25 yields -2.6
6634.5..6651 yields -0.4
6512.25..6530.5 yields -3.0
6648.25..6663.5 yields 0.9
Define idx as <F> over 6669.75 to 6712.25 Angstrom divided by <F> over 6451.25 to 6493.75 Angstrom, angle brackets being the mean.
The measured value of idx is 0.76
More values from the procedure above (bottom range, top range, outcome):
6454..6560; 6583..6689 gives 0.84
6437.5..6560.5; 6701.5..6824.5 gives 0.67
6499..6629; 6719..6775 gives 0.66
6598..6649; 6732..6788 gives 0.75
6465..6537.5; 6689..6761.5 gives 0.66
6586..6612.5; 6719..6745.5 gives 0.66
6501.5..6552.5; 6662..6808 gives 0.64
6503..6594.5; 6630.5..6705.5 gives 0.74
